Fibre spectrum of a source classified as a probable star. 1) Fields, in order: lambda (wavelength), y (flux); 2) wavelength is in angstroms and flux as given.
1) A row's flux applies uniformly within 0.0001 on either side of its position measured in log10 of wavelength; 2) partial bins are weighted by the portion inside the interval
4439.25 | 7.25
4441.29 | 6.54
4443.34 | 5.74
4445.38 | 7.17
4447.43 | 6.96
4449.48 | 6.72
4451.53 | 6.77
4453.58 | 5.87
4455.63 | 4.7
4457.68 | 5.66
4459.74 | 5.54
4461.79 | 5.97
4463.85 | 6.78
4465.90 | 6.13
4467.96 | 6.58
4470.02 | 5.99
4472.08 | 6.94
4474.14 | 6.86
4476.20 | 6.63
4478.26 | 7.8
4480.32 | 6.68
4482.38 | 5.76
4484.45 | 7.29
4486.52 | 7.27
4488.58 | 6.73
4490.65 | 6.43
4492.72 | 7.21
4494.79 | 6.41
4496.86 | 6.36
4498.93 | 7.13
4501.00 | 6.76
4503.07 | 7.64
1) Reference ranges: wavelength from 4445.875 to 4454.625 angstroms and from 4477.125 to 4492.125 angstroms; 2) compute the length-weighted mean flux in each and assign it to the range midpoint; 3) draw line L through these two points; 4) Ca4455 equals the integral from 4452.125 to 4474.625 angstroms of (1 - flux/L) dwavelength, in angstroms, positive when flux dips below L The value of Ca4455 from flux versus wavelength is 2.1 angstroms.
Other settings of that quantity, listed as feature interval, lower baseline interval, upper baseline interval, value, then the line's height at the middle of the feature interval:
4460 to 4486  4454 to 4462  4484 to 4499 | -2.3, 6.06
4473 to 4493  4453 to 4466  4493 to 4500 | -1.5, 6.37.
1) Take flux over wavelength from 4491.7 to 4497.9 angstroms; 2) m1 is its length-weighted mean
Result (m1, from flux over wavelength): 6.66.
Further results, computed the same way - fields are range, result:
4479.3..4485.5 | 6.57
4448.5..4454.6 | 6.45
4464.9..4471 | 6.23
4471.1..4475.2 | 6.9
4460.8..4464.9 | 6.38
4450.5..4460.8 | 5.71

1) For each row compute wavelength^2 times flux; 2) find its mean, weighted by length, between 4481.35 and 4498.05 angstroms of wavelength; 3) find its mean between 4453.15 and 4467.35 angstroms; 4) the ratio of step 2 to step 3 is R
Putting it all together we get 1.2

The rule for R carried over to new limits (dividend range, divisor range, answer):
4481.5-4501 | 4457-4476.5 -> 1.08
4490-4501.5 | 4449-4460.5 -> 1.17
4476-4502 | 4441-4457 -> 1.10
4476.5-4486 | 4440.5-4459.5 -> 1.13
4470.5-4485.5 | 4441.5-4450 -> 1.04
